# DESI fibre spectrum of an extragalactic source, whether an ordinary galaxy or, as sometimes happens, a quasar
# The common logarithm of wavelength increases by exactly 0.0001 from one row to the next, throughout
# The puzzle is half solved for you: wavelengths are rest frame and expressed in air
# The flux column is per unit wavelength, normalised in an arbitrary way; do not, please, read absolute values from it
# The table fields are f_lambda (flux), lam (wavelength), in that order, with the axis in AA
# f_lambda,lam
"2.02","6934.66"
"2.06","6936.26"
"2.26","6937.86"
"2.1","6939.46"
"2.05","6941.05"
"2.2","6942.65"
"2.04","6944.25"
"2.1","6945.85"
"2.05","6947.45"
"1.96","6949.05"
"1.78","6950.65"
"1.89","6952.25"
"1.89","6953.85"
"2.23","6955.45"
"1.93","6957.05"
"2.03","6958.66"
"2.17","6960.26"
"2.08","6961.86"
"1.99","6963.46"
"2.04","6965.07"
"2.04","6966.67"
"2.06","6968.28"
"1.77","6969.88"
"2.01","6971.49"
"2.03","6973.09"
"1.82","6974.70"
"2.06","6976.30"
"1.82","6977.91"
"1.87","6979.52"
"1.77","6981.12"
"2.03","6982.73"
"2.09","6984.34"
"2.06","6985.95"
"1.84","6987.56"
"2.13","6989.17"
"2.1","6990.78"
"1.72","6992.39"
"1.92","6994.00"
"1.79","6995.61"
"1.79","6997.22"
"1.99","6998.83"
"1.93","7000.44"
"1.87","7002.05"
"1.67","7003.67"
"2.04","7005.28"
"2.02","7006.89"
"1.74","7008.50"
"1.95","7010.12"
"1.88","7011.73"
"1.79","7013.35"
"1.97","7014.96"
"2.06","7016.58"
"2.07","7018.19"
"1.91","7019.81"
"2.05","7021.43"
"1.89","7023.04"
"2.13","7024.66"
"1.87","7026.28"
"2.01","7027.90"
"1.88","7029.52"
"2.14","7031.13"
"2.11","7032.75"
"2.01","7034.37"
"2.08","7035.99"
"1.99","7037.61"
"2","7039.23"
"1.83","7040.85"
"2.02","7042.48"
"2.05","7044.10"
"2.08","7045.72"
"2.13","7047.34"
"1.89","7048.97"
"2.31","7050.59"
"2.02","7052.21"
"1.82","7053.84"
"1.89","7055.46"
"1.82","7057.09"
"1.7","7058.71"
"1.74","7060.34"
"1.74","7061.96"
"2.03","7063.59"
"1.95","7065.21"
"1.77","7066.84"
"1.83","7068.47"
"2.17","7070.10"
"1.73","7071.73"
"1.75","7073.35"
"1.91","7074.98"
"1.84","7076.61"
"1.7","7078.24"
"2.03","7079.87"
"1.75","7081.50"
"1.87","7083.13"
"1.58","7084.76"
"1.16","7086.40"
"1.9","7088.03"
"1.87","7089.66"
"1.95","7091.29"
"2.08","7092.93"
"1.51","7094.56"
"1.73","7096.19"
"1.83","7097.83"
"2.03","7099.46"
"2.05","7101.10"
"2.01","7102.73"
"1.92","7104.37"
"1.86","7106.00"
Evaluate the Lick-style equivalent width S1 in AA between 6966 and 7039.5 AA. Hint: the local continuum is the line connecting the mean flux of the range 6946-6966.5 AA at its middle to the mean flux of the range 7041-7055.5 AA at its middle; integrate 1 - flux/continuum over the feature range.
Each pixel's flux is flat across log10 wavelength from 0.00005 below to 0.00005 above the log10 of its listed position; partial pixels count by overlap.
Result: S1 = 2.3 AA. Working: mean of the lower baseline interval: 2.01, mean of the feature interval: 1.95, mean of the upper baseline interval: 2.02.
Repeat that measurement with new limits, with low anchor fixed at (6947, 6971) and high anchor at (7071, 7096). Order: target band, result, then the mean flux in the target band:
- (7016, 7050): -2.7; 2.01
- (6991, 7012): 0.5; 1.88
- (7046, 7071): -1.4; 1.92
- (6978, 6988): 0.1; 1.94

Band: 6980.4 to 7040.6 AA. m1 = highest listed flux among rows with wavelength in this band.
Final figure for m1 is 2.14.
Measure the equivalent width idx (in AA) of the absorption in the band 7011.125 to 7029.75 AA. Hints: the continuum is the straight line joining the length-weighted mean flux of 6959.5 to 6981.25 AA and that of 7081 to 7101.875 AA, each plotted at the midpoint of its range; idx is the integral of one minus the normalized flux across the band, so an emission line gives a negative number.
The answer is -0.6 AA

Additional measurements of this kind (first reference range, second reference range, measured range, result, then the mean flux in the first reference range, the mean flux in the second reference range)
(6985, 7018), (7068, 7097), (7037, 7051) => -1.30 AA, 1.92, 1.8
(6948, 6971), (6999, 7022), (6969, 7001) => 0.50 AA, 1.99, 1.93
